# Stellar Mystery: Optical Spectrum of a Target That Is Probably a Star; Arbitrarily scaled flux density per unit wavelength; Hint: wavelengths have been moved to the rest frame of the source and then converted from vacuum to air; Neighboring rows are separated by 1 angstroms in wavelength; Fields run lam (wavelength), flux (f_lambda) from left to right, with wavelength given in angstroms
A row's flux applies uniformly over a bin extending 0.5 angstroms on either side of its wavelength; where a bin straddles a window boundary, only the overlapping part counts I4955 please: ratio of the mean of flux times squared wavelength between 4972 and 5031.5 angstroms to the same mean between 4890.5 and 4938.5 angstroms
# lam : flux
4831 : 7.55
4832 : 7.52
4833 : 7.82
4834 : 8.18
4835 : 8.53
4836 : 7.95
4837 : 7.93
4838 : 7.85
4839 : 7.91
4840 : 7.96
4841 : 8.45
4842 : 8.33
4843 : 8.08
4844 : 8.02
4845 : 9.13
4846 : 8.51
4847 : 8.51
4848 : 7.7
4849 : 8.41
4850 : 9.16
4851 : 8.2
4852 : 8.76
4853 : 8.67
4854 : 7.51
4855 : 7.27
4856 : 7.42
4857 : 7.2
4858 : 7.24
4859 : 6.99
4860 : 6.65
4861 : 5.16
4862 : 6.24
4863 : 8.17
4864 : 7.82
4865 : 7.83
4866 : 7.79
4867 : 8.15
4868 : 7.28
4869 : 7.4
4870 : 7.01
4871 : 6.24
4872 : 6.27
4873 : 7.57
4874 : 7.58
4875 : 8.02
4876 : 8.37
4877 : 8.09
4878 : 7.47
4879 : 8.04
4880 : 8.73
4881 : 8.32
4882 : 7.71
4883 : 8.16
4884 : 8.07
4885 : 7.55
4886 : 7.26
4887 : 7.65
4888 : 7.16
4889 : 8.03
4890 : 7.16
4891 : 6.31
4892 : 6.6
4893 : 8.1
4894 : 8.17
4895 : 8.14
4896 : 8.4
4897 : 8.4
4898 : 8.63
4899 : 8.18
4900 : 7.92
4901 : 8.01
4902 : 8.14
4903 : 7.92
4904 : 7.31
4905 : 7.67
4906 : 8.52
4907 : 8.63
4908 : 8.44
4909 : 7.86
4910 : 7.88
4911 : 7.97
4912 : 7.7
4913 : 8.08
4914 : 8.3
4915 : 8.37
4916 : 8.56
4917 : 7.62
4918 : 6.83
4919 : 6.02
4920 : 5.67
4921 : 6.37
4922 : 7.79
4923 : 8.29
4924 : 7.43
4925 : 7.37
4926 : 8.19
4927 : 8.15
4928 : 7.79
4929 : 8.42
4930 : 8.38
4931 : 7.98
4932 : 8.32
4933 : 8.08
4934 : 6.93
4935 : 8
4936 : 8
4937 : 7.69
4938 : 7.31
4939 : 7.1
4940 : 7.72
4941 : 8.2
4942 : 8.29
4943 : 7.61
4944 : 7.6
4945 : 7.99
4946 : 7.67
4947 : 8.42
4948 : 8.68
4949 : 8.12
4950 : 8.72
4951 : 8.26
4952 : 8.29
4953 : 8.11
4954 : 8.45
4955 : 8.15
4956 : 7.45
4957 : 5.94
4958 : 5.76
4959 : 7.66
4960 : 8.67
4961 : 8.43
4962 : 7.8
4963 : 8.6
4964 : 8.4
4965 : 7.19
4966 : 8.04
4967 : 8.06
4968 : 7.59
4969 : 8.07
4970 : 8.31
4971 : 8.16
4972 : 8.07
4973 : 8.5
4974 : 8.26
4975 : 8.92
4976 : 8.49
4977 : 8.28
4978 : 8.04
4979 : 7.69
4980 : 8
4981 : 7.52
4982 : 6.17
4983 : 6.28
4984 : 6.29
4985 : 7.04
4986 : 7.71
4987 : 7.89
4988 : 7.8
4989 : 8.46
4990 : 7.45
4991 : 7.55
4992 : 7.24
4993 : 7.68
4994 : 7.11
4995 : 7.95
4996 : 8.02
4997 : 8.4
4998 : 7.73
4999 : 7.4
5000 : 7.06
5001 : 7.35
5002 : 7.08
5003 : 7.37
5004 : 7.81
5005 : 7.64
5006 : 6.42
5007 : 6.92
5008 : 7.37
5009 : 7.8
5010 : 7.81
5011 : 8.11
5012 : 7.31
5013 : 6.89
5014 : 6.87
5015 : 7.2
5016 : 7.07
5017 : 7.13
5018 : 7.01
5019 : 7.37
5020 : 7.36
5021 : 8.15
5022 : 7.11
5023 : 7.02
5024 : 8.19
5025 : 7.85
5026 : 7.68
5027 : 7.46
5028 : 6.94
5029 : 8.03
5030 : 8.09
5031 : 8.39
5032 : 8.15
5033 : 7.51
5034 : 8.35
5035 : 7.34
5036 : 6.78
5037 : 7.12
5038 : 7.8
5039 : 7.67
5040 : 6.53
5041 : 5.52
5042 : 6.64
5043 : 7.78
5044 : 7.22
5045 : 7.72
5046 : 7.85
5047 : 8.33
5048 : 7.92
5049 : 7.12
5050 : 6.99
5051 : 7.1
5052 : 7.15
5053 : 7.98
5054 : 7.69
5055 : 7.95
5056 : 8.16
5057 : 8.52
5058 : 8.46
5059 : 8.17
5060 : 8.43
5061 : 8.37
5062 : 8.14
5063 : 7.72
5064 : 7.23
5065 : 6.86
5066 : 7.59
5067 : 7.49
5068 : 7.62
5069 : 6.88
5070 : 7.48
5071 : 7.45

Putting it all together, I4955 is 1.00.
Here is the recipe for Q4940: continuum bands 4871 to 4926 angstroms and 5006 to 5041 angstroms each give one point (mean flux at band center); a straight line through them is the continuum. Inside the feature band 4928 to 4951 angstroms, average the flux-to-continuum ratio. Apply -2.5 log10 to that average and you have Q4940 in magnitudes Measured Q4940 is -0.04 mag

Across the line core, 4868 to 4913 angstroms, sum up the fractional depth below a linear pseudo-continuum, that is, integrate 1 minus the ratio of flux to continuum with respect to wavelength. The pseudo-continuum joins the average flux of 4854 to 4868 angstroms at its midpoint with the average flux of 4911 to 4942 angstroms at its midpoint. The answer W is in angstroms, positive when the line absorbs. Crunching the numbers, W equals -2.0 angstroms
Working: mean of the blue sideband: 7.24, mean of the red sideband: 7.7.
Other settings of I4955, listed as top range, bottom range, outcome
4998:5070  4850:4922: 1.04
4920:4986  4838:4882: 1.05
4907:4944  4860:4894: 1.06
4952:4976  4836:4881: 1.07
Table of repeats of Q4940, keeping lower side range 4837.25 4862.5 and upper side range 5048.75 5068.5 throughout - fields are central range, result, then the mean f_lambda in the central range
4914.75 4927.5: 0.05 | 7.42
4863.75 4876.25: 0.05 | 7.46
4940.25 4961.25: -0.02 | 7.92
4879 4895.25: 0.01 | 7.7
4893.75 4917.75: -0.04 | 8.1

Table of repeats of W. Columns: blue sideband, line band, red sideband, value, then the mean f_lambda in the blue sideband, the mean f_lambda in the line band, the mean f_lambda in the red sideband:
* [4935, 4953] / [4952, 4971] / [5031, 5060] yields 0.2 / 7.98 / 7.84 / 7.58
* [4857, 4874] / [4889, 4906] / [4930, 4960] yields -1.0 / 7.13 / 7.84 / 7.83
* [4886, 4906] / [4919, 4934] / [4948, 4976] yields 0.5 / 7.79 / 7.65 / 8.02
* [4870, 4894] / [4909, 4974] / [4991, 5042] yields -2.8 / 7.59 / 7.84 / 7.44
